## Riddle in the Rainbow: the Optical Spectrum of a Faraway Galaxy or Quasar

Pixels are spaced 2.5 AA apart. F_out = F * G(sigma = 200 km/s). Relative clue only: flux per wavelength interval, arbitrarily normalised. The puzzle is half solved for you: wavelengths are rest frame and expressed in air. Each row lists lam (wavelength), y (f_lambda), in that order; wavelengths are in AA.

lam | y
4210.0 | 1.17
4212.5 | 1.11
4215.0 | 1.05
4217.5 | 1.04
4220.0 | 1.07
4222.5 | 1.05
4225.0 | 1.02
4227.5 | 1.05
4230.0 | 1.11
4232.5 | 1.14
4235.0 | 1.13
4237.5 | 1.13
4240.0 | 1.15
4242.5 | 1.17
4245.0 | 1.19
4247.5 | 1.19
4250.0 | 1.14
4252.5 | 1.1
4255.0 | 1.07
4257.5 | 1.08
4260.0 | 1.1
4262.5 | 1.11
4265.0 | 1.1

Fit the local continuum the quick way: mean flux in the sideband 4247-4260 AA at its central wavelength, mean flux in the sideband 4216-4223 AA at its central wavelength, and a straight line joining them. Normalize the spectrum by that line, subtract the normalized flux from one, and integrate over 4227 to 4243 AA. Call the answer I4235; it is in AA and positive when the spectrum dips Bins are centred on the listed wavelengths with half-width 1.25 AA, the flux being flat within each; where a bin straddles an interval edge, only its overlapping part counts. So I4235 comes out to -0.7 AA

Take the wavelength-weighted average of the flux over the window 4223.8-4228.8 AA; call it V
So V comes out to 1.04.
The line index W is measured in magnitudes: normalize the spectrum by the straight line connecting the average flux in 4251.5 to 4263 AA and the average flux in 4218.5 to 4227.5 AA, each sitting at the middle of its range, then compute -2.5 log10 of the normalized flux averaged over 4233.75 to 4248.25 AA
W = -0.09 mag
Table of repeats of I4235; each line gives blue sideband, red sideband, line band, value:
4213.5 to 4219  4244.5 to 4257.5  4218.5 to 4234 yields 0.0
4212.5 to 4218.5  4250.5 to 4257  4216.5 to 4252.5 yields -1.3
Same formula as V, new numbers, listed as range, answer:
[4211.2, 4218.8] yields 1.07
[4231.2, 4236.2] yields 1.13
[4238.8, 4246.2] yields 1.17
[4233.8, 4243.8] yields 1.15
